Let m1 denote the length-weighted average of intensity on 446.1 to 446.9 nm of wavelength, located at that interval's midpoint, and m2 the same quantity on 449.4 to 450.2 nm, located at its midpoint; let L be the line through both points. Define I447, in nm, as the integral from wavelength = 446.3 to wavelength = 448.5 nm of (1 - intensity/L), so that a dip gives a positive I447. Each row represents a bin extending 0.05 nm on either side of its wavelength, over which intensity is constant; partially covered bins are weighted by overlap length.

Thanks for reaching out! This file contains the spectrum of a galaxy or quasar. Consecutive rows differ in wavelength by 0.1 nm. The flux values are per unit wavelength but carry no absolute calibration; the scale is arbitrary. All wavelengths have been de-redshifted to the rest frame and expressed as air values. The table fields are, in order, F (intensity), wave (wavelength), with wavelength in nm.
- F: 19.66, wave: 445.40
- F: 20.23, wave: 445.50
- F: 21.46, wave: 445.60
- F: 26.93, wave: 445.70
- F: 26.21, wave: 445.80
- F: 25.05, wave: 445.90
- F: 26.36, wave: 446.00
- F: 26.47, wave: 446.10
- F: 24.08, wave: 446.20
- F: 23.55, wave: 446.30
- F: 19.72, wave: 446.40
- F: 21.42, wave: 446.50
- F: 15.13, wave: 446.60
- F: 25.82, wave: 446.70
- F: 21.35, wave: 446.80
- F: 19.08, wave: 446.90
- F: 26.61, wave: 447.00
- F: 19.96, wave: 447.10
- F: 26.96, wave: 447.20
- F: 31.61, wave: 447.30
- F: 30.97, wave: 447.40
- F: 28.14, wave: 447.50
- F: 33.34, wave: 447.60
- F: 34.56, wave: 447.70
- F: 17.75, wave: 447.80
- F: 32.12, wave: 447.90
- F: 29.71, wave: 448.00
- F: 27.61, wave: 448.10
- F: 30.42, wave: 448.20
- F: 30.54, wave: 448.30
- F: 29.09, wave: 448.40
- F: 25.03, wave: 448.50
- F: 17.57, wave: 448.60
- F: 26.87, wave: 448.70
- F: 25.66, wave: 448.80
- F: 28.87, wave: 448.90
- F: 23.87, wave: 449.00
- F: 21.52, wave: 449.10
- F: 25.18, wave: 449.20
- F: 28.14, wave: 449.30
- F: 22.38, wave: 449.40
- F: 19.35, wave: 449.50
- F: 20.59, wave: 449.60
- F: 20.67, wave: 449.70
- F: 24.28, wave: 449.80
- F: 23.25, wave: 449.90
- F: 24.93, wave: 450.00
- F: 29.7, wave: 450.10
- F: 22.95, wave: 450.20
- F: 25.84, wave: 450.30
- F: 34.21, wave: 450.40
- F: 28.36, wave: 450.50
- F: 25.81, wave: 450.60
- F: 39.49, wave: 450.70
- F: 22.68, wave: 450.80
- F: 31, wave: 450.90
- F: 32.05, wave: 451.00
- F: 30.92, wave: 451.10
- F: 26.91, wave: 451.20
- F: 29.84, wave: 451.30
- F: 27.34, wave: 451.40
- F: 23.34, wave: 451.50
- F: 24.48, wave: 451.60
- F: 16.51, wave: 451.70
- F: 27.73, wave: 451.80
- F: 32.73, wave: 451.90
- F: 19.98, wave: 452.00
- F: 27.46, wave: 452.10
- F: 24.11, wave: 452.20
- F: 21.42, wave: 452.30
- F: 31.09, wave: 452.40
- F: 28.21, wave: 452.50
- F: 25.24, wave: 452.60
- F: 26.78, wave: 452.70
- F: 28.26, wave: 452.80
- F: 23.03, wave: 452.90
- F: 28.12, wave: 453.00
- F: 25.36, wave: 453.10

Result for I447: -0.40 nm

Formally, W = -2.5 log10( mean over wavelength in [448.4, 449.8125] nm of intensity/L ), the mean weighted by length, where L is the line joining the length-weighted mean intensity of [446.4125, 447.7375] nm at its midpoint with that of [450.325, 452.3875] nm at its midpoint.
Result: 0.11 mag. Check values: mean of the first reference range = 25.5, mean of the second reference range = 27.4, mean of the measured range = 23.7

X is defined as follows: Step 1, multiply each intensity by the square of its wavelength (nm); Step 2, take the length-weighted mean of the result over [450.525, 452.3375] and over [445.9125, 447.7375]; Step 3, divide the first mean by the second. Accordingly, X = 1.09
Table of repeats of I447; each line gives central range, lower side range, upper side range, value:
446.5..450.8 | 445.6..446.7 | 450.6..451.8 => -0.08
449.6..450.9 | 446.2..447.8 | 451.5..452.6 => -0.08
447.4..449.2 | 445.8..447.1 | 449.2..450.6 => -0.24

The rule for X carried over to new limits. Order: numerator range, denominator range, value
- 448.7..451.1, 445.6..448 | 1.05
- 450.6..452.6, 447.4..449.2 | 1.01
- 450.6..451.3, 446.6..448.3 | 1.13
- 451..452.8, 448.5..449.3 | 1.09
